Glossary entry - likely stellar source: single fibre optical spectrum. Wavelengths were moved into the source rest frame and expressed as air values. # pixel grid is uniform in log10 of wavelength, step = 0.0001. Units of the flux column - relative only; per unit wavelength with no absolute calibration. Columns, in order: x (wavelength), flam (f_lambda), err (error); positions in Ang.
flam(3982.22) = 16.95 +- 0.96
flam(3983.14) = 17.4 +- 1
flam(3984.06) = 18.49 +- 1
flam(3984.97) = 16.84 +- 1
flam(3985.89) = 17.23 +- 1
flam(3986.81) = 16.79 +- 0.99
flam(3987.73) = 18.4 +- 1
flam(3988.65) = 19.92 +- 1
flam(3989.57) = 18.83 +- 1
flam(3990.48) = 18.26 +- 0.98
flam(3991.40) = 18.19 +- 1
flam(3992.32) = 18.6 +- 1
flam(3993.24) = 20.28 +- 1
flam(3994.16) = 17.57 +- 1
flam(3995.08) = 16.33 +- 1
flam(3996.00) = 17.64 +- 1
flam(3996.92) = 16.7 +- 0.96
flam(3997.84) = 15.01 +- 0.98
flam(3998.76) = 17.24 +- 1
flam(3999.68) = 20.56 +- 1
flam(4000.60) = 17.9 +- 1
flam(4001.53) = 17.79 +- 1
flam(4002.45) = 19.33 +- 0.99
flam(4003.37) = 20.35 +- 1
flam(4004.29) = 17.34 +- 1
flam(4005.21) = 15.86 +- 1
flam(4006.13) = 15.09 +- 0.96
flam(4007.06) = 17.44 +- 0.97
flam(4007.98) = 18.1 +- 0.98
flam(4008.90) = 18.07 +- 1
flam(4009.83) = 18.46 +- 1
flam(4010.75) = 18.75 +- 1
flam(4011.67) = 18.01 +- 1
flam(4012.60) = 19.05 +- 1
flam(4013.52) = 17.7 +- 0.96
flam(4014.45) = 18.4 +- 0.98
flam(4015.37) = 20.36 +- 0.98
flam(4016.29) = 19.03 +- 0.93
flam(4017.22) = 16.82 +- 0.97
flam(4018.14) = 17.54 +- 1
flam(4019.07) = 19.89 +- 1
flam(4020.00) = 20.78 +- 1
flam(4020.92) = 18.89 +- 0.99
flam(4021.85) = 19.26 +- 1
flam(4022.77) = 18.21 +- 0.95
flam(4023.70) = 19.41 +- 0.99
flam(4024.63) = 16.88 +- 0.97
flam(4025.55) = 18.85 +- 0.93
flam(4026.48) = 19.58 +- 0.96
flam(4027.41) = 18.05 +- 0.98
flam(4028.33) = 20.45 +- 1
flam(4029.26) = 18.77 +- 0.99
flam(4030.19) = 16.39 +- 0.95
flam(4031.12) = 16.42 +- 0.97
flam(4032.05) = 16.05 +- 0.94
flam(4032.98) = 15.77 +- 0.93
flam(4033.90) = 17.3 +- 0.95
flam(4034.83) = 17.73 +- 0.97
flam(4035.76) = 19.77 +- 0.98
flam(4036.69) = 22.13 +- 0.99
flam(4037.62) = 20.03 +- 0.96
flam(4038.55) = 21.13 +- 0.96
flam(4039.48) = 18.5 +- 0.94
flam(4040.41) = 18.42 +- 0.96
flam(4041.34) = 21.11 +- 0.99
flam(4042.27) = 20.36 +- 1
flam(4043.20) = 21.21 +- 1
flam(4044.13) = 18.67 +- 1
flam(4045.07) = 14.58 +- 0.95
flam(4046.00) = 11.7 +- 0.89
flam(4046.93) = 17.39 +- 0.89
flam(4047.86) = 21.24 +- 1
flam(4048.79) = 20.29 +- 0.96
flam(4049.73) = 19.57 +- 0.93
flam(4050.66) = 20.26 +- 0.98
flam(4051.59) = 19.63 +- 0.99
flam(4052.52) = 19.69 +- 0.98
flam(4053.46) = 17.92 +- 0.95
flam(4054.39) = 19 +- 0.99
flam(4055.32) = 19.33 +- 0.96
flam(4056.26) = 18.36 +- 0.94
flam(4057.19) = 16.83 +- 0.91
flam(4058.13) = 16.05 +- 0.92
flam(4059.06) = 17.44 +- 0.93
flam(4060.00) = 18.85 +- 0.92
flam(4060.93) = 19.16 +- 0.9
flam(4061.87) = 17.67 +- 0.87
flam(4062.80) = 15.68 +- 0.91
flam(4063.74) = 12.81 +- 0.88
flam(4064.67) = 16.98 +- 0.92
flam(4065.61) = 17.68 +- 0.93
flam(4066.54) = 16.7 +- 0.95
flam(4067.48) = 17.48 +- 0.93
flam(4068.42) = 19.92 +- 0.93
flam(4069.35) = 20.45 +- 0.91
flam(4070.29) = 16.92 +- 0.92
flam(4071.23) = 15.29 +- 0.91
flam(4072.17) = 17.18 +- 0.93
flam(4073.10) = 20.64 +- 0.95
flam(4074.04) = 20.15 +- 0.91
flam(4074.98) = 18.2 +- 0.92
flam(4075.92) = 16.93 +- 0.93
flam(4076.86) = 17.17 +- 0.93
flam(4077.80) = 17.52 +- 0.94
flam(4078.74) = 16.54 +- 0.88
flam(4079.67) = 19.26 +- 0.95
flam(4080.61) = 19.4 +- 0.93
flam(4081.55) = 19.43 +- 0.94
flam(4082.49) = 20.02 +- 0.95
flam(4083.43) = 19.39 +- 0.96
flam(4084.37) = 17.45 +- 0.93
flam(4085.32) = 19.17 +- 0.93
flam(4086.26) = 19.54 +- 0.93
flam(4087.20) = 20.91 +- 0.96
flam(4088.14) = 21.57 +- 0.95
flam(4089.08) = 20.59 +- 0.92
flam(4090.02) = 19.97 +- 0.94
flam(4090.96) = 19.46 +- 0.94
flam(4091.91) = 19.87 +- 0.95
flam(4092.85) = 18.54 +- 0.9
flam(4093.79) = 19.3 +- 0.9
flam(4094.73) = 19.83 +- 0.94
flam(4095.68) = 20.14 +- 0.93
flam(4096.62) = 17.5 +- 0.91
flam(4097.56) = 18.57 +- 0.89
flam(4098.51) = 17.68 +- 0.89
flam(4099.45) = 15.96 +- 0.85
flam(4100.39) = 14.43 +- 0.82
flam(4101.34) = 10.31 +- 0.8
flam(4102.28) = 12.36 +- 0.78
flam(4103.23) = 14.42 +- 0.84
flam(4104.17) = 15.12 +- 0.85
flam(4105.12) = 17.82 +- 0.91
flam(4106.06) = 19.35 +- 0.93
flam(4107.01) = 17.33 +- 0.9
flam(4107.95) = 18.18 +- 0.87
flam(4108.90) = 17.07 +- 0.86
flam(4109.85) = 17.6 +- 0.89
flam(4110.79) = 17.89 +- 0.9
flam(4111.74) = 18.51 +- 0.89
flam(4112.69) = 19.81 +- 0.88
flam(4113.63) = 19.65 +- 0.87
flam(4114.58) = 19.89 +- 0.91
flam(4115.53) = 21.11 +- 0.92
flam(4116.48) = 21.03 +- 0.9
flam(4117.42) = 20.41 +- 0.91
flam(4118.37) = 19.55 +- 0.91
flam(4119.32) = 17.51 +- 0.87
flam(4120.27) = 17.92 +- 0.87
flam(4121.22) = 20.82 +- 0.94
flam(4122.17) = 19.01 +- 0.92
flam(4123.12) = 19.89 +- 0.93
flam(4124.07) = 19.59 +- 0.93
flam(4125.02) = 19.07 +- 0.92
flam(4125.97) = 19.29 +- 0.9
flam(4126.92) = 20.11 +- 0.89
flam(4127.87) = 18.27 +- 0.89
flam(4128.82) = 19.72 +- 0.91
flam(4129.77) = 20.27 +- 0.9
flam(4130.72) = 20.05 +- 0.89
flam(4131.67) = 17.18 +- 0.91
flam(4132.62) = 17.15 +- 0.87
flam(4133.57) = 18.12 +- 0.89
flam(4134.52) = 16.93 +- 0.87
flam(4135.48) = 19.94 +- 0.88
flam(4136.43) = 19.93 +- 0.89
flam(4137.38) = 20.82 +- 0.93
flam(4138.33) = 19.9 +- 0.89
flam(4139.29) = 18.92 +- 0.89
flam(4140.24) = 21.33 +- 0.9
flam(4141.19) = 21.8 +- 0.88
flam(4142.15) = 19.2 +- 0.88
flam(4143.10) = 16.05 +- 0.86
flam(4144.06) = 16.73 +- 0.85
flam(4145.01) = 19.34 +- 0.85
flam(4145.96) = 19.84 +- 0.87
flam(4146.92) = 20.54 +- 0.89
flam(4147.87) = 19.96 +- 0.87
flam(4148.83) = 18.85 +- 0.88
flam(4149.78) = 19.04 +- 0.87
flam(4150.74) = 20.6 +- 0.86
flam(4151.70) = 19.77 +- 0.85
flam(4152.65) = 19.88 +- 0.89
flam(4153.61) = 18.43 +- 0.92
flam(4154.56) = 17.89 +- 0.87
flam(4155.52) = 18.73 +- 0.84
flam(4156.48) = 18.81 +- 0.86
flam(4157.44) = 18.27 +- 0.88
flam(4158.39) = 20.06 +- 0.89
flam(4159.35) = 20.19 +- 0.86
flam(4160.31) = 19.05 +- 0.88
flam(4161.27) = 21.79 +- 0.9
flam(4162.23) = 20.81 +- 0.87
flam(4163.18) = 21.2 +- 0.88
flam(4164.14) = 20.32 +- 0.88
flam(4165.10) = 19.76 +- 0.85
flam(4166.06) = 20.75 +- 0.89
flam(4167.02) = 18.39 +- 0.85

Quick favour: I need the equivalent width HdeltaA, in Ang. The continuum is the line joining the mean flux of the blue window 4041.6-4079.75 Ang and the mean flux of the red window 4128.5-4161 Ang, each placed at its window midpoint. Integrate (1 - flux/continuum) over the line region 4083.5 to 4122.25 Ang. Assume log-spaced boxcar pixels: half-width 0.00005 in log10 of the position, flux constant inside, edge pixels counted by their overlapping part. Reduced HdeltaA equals 0.5 Ang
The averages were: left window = 18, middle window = 18.4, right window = 19.2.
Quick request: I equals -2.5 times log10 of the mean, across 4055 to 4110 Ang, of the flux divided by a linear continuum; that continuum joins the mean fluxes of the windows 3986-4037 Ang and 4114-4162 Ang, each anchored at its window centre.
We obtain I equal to 0.06 mag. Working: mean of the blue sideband 18.2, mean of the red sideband 19.4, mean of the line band 17.9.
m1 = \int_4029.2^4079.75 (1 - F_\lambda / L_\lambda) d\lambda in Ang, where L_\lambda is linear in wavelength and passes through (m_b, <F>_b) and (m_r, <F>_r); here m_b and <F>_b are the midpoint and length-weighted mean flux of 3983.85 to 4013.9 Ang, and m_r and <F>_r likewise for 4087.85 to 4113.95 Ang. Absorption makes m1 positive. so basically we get -0.8 Ang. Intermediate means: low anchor 17.9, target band 18.1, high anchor 17.8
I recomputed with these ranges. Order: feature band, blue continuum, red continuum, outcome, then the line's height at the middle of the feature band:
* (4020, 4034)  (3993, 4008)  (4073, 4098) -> 0.00 mag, 18.1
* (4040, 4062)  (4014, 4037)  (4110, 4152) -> 0.01 mag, 18.7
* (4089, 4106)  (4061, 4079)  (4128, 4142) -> 0.06 mag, 18.3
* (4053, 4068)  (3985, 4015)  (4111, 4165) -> 0.07 mag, 18.6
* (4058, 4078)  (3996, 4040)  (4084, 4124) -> 0.05 mag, 18.4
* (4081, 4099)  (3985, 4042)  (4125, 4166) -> -0.03 mag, 19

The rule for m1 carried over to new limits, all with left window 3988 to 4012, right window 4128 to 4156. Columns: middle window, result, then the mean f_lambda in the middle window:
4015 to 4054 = -0.9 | 18.7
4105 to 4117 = 0.0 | 18.9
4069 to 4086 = 0.2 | 18.4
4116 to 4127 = -0.3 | 19.5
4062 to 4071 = 0.7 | 17.2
